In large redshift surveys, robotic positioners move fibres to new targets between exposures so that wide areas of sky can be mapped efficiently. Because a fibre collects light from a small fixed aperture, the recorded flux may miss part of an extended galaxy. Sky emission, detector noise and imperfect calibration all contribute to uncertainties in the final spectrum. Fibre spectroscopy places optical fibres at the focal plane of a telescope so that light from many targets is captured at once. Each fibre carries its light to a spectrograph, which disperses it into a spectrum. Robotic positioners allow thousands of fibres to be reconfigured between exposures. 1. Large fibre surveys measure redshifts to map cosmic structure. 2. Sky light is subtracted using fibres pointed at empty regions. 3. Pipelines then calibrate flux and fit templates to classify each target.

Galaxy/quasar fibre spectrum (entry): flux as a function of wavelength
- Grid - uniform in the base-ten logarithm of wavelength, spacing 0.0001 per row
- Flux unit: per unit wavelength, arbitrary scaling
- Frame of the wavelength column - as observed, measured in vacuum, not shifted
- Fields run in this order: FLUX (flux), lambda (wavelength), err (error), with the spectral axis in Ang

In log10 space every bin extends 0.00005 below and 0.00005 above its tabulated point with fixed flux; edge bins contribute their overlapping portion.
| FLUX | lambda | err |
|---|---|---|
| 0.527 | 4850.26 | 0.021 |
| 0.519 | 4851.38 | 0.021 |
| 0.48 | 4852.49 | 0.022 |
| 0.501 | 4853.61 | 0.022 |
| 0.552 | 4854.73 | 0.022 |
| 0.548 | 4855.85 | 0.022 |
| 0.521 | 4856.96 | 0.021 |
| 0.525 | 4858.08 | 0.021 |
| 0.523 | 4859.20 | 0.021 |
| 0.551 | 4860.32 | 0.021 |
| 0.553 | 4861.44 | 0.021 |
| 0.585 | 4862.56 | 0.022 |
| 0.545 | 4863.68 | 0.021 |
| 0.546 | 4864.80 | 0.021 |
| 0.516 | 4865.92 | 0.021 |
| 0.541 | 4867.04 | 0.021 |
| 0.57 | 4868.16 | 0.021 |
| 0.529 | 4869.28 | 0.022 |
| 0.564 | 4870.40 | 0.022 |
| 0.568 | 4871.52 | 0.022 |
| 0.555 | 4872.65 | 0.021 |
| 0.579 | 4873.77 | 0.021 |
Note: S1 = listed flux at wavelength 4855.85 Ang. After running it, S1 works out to 0.548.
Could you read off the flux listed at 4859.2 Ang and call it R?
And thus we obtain 0.523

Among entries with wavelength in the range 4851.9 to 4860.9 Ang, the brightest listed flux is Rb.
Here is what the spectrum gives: 0.552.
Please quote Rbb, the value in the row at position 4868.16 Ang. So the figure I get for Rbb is 0.57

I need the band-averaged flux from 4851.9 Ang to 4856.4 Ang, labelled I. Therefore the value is 0.52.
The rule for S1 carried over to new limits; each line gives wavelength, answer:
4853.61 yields 0.501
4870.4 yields 0.564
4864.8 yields 0.546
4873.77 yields 0.579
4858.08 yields 0.525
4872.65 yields 0.555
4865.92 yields 0.516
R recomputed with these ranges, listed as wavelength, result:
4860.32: 0.551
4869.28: 0.529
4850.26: 0.527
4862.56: 0.585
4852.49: 0.48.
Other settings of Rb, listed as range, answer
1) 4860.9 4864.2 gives 0.585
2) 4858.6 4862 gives 0.553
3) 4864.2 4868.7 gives 0.57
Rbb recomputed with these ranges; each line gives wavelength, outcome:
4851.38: 0.519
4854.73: 0.552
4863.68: 0.545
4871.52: 0.568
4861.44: 0.553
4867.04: 0.541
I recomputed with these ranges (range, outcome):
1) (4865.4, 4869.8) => 0.54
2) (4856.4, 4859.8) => 0.524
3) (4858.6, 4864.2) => 0.551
